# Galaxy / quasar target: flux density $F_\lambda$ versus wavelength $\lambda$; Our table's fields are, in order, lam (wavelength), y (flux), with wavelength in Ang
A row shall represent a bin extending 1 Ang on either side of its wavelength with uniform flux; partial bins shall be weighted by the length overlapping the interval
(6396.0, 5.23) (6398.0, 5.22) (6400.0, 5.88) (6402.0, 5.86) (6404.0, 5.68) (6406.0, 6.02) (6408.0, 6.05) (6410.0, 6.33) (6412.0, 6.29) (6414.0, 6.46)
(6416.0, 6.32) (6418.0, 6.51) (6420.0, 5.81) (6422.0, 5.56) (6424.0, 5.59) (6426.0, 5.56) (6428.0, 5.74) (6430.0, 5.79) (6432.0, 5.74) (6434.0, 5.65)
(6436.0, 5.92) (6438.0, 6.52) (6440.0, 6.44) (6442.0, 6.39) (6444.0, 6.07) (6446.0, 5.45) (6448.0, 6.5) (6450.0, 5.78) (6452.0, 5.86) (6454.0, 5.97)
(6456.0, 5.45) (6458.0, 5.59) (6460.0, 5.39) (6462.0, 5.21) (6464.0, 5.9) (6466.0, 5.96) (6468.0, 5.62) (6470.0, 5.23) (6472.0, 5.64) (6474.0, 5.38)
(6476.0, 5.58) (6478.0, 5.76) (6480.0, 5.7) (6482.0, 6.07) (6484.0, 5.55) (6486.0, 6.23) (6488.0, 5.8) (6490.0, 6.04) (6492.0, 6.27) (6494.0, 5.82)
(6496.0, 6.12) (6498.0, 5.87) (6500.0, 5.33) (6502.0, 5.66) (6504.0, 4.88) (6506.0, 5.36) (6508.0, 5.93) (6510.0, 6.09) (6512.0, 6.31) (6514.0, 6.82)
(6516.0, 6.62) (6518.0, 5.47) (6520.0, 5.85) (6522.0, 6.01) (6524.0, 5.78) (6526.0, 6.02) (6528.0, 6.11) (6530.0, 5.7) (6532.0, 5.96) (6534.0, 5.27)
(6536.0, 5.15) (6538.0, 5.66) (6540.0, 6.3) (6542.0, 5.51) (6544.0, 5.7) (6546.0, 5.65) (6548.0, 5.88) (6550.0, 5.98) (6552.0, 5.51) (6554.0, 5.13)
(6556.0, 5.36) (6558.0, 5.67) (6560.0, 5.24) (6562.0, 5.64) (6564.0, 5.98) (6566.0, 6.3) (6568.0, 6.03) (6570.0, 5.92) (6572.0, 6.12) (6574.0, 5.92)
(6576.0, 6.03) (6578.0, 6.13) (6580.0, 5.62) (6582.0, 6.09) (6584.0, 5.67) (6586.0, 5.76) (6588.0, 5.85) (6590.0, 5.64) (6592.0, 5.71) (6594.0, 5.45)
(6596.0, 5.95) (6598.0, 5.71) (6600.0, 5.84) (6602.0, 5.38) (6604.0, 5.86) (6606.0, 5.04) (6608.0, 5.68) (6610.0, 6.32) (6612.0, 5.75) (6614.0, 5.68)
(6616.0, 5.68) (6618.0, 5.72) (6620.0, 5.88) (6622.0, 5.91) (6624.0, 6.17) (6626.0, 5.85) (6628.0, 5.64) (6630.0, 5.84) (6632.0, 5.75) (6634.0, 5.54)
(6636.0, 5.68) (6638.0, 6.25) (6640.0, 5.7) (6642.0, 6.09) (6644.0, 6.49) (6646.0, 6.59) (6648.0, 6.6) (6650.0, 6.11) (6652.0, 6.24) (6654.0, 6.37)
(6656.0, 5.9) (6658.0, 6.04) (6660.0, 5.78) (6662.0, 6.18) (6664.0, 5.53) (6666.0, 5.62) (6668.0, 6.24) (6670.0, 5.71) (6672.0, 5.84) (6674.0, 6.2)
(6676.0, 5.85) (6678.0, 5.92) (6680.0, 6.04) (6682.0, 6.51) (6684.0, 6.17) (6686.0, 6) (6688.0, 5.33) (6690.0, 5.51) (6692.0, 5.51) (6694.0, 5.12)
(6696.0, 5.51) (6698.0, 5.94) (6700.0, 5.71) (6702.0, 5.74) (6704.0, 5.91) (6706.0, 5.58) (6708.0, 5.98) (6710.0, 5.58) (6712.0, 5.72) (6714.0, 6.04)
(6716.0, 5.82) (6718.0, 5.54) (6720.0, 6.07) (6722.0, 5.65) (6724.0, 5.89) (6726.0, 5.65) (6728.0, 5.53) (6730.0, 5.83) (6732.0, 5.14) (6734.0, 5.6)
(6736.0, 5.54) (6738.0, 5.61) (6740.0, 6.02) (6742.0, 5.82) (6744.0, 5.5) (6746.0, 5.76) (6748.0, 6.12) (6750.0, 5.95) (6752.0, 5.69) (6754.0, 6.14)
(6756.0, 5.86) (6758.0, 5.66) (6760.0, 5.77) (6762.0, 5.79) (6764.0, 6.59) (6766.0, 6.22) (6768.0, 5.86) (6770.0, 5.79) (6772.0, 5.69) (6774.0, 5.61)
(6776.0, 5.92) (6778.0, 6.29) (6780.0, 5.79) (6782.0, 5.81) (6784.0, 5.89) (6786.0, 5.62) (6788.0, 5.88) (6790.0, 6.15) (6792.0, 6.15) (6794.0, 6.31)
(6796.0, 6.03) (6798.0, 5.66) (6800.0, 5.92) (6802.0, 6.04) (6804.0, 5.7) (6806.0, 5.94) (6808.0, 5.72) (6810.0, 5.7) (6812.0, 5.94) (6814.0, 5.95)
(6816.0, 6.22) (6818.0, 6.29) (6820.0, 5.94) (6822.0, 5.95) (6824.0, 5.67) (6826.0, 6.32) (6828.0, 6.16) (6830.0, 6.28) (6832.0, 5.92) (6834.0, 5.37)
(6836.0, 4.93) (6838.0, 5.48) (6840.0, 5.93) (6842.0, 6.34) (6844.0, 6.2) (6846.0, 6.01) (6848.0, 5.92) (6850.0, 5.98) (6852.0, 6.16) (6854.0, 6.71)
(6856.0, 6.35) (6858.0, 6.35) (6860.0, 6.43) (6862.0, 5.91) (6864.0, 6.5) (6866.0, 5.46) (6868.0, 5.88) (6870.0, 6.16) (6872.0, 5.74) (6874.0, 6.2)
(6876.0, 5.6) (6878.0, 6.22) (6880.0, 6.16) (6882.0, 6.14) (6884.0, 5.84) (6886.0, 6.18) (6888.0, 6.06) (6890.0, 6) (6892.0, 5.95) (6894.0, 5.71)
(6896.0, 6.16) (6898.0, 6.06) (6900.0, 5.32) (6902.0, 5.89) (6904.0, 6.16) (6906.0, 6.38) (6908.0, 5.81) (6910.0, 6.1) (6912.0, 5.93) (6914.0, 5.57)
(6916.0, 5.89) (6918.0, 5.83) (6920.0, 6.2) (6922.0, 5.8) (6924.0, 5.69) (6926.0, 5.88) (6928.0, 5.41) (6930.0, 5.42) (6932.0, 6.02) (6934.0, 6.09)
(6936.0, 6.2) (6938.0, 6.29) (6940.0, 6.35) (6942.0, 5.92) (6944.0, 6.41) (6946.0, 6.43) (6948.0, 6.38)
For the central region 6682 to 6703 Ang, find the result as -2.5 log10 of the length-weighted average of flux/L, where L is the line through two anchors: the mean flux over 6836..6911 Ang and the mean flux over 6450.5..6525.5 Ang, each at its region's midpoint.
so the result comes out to 0.04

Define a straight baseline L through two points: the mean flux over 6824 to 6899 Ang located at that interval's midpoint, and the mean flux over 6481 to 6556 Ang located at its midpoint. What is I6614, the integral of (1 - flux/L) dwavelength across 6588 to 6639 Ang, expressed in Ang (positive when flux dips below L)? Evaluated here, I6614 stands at 1.0 Ang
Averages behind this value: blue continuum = 5.82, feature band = 5.76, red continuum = 6.02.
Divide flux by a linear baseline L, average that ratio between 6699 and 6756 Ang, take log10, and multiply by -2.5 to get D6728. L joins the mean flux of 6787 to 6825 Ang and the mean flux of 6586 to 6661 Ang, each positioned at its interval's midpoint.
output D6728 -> 0.03 mag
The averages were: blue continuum 5.88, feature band 5.76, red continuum 5.96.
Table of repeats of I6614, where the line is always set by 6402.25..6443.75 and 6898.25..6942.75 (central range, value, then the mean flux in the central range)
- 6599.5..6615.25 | 0.77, 5.69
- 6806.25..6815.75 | 0.12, 5.87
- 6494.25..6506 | 0.84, 5.57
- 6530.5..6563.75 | 2.12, 5.61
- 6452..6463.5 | 0.85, 5.57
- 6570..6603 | 0.97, 5.81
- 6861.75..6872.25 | -0.05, 5.96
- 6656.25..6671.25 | 0.24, 5.87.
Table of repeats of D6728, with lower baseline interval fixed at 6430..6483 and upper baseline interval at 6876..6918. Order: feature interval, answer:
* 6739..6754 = 0.01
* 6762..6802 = -0.01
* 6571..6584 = -0.02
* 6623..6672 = -0.02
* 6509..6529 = -0.05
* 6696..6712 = 0.03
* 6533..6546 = 0.04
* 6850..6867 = -0.05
